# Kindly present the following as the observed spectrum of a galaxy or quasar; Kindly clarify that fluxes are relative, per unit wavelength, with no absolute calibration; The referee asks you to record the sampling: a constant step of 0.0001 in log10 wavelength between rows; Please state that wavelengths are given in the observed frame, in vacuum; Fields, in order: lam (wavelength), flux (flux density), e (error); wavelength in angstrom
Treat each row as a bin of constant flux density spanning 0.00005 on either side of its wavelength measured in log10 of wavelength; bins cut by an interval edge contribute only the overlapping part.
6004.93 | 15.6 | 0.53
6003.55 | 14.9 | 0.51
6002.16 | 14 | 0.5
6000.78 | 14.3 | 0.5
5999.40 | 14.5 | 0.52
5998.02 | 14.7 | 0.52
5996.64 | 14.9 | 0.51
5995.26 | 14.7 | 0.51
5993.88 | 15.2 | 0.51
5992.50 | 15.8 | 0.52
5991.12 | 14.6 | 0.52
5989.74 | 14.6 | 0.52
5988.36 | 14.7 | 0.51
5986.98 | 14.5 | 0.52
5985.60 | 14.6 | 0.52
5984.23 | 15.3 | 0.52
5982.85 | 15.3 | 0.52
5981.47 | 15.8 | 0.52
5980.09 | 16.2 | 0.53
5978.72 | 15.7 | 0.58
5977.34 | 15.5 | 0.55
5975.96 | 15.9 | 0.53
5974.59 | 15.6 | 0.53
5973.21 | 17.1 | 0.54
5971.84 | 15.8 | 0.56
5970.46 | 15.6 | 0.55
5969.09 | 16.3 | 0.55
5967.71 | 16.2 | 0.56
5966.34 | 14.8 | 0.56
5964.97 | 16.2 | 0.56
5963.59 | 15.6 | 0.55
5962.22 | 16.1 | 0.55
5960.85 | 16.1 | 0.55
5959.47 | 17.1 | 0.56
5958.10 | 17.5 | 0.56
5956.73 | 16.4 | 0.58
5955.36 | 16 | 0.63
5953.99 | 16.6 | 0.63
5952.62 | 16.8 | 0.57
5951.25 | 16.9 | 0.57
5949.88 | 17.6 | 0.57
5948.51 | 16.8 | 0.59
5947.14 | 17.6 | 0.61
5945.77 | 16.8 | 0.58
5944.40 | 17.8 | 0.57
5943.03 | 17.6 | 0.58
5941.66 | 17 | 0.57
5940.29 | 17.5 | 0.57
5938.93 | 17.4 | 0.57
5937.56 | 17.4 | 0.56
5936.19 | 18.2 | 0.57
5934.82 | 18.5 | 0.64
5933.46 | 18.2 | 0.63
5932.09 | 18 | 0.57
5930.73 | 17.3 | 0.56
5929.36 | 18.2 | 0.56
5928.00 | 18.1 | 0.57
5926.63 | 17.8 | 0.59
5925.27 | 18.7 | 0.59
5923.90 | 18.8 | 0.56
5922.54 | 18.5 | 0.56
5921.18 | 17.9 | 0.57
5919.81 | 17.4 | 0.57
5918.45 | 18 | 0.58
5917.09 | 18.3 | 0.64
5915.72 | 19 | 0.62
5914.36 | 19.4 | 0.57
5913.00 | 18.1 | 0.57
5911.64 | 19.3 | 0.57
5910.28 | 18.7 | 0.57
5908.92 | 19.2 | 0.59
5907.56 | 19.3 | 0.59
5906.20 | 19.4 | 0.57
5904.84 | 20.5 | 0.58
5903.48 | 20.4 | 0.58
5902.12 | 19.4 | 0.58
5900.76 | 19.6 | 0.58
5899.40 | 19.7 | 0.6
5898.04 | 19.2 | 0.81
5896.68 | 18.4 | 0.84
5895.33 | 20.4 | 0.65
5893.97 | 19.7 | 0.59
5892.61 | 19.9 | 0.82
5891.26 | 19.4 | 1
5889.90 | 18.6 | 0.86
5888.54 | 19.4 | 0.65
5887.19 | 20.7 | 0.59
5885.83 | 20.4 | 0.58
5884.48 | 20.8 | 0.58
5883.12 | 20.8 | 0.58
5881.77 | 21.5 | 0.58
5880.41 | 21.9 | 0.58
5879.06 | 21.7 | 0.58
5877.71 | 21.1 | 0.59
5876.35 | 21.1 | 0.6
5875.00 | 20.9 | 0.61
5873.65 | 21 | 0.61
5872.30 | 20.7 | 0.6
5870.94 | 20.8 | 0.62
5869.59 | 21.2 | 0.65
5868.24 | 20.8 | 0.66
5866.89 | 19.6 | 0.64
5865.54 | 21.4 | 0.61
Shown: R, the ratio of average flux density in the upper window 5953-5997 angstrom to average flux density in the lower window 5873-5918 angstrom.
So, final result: 0.8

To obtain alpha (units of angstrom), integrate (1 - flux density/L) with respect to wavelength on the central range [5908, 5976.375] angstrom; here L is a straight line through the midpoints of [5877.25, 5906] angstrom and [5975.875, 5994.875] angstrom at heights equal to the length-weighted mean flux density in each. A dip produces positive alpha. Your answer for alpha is 0.5 angstrom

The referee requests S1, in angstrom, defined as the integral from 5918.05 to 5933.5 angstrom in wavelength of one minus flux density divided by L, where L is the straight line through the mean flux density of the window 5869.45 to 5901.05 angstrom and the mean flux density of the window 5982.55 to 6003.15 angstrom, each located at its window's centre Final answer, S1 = 0.2 angstrom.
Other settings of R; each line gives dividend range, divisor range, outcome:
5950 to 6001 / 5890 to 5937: 0.83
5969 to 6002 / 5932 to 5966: 0.89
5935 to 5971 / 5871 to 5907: 0.83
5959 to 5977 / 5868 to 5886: 0.76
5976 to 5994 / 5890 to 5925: 0.80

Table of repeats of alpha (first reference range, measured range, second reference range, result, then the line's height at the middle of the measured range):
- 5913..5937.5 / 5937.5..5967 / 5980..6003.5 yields 0.15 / 16.9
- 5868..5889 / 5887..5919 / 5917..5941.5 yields 0.32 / 19.5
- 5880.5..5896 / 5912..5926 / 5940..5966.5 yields 0.11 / 18.6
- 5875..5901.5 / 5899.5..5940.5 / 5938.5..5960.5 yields 0.05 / 18.6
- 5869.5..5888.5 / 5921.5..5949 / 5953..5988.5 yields 0.07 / 17.9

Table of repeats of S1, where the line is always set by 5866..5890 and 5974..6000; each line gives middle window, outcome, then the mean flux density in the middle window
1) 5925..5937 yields 0.0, 18.1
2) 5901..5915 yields -0.1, 19.4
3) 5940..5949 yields 0.0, 17.3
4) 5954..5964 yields 0.1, 16.4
